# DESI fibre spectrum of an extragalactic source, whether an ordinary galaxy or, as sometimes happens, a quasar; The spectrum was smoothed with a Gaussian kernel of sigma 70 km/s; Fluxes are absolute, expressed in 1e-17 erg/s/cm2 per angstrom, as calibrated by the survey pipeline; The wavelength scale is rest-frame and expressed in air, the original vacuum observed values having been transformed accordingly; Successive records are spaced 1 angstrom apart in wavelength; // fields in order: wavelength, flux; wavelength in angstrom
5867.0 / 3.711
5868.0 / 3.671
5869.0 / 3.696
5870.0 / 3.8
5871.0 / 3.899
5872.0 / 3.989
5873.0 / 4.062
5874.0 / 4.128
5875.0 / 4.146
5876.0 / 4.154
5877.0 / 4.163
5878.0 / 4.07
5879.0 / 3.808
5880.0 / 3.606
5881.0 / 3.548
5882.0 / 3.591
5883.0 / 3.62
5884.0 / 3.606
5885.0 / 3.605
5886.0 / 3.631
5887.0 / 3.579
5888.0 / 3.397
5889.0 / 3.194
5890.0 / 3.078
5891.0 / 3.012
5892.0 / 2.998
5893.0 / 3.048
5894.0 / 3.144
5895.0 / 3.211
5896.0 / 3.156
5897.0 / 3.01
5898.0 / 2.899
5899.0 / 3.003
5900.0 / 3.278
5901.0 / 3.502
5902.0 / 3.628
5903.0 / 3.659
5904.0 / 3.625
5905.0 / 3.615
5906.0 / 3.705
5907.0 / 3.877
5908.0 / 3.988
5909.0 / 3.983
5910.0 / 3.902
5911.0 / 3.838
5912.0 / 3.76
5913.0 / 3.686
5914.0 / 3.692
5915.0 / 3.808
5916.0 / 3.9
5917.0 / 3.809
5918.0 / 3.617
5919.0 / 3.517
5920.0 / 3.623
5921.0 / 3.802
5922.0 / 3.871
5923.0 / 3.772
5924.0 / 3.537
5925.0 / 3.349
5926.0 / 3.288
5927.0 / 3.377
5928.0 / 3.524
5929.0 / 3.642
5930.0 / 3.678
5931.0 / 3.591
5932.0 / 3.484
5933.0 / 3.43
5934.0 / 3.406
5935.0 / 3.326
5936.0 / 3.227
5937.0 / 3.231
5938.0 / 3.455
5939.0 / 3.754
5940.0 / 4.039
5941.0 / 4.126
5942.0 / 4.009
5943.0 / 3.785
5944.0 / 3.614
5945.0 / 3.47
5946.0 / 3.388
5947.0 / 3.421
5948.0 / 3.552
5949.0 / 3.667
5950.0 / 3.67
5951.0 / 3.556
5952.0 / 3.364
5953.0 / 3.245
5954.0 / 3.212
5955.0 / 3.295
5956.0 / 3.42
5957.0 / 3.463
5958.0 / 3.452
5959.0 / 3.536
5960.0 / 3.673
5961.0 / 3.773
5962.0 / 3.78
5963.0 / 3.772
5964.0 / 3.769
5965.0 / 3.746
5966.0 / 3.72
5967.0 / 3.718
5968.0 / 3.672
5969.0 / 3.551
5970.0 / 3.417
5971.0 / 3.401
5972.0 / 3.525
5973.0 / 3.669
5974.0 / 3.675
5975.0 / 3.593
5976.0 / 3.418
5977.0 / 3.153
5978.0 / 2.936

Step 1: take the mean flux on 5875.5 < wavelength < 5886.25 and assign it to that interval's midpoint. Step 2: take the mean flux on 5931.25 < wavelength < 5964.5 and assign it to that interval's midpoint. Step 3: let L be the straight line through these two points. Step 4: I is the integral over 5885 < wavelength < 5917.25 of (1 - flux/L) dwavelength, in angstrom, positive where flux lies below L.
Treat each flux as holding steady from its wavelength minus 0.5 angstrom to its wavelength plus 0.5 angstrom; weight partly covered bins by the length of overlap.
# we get 1.9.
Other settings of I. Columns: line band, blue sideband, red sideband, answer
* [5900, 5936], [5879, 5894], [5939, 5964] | -1.49 angstrom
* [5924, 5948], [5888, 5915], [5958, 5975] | 0.02 angstrom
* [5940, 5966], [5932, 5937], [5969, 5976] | -1.22 angstrom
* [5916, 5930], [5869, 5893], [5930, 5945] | 0.05 angstrom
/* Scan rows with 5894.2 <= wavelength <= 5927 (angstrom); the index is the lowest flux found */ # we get 2.899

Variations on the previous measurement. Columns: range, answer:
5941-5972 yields 3.212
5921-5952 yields 3.227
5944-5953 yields 3.245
